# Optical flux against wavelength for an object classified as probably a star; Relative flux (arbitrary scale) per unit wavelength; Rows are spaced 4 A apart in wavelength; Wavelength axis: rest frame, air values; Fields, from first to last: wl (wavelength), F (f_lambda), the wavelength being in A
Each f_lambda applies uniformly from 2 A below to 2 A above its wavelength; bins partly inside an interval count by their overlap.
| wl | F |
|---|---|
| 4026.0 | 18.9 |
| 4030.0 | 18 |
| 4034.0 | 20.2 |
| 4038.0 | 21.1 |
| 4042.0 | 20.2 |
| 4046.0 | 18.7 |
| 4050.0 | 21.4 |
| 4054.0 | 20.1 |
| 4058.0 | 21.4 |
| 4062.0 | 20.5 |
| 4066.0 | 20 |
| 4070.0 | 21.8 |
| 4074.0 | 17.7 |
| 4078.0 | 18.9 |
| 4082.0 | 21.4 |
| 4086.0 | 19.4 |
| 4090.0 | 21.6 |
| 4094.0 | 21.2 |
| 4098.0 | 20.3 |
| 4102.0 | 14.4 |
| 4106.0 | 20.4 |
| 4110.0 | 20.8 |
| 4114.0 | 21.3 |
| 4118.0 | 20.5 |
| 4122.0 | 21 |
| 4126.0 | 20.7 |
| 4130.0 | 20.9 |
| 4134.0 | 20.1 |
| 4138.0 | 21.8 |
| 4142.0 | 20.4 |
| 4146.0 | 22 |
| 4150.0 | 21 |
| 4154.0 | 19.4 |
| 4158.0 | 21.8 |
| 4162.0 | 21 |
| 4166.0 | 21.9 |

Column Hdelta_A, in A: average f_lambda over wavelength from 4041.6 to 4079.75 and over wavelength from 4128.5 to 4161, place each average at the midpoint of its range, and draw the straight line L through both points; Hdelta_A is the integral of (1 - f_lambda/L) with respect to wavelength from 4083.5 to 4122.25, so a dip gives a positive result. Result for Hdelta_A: 0.8 A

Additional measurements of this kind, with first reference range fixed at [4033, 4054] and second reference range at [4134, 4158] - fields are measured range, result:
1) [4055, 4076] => 0.2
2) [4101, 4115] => 0.9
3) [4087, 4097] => -0.2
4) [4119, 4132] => 0.0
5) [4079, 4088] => 0.1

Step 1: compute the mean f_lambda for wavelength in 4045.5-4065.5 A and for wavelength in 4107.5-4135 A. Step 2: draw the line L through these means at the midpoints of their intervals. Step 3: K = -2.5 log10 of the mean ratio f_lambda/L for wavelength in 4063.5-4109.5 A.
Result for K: 0.05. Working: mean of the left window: 20.5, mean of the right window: 20.8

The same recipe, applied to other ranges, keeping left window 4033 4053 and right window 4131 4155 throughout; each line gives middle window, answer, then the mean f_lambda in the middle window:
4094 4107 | 0.109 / 18.6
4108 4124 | -0.010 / 20.9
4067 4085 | 0.031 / 19.9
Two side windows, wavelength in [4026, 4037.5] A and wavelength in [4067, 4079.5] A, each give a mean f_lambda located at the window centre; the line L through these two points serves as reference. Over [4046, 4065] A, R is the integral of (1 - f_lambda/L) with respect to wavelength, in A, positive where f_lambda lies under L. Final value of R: -1.1 A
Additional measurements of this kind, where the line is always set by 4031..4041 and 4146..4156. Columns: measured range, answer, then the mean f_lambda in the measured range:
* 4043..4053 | 0.1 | 20.1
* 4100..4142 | 0.6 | 20.2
